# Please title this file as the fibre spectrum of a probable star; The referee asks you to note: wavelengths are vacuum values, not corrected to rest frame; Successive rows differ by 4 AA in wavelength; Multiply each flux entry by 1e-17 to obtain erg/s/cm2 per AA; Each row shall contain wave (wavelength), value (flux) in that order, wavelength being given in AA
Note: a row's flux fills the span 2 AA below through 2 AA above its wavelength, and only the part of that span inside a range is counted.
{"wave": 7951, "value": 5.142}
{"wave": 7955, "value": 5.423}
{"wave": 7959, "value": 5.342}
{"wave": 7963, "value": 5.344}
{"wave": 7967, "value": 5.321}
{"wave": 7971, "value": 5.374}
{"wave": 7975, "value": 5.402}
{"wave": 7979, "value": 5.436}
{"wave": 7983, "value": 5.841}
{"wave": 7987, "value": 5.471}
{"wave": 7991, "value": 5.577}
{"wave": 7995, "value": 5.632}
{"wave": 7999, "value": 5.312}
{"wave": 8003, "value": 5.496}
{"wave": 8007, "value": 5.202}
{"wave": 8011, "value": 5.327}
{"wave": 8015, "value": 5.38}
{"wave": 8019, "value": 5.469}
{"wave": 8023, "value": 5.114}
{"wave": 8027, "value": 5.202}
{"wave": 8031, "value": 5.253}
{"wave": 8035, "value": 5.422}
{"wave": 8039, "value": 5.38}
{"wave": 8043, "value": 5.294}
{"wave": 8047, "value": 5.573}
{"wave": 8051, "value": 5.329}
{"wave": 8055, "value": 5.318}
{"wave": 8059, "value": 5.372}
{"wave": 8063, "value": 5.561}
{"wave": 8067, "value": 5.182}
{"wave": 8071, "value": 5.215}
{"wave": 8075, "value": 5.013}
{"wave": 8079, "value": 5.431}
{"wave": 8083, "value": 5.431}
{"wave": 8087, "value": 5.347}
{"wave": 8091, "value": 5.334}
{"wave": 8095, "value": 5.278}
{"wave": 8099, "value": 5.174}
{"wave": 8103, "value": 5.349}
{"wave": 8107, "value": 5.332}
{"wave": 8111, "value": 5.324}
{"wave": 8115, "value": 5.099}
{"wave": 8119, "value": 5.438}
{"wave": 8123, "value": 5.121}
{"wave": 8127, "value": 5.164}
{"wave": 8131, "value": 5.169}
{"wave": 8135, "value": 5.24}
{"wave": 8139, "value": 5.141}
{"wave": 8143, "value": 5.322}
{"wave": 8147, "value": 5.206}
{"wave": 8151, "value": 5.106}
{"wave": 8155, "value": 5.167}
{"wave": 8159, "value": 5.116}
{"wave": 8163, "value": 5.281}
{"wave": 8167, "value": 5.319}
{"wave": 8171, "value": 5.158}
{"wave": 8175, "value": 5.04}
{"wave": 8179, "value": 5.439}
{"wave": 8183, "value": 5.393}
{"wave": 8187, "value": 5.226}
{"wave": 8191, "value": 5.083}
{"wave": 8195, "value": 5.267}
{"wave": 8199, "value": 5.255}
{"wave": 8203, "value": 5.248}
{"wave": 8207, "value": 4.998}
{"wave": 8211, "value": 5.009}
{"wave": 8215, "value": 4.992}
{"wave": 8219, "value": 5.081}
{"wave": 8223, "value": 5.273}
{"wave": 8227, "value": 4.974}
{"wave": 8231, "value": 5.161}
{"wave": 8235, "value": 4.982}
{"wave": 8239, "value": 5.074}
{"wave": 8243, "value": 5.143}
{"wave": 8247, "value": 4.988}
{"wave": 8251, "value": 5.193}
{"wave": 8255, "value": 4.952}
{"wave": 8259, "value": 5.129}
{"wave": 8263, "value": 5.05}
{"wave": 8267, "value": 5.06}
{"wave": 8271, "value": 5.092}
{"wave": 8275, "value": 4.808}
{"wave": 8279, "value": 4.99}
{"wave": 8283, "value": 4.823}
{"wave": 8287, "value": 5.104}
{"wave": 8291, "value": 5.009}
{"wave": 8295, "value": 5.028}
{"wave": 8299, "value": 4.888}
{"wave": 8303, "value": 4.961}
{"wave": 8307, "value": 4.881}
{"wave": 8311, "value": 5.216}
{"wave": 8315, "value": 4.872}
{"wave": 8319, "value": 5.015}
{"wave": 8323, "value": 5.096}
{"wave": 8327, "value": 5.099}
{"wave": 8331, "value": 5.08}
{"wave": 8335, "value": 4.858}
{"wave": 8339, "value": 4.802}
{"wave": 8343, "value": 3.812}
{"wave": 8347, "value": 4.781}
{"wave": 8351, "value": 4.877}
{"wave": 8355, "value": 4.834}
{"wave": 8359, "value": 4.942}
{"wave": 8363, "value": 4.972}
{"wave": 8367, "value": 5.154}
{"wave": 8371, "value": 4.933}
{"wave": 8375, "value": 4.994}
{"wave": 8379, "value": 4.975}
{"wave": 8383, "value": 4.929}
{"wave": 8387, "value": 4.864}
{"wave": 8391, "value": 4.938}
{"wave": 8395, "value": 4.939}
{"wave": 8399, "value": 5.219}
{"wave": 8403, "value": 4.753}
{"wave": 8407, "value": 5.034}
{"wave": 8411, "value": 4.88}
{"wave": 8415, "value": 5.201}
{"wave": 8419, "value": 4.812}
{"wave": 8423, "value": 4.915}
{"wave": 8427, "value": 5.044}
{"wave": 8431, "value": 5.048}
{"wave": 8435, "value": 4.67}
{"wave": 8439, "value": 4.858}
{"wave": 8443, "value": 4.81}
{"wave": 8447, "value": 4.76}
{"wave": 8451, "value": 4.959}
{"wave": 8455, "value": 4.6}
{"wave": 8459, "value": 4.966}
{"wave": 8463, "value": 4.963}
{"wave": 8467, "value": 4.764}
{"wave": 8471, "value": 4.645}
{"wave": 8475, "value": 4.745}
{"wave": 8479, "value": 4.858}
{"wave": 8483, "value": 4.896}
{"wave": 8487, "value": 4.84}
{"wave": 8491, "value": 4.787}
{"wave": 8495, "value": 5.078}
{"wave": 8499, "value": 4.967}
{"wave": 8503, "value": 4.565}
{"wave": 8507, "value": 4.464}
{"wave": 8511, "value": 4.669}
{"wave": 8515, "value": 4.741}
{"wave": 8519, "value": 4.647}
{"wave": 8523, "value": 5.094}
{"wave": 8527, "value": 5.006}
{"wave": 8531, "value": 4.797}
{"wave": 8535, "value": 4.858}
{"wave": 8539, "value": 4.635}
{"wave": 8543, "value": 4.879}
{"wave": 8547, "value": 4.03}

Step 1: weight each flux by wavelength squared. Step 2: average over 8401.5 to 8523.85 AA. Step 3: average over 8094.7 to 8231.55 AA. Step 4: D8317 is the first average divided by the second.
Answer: 1.0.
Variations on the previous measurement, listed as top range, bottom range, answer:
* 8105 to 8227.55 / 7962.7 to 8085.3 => 1.00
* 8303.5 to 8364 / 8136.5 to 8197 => 0.97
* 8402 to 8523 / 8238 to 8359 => 1.02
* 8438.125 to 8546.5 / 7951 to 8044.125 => 1.00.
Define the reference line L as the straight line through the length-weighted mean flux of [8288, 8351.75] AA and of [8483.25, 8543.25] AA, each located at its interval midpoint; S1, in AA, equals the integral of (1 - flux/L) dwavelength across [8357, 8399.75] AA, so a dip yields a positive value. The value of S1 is -0.99 AA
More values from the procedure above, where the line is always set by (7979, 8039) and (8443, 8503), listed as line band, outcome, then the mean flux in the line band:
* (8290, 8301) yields 0.18 AA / 4.97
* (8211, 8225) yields 0.13 AA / 5.1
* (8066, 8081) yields 0.32 AA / 5.21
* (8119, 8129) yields 0.12 AA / 5.2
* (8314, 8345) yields 1.14 AA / 4.83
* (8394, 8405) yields -0.11 AA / 4.97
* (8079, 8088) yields -0.15 AA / 5.4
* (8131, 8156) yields 0.22 AA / 5.2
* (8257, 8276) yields 0.19 AA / 5.04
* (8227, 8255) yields 0.27 AA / 5.07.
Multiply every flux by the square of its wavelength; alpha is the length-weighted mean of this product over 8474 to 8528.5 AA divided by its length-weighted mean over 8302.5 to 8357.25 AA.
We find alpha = 1.03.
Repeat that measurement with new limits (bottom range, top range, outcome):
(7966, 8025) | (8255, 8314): 0.99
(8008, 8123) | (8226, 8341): 0.99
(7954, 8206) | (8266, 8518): 0.99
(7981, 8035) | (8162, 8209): 1.01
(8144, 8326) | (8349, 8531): 1.01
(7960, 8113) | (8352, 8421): 1.01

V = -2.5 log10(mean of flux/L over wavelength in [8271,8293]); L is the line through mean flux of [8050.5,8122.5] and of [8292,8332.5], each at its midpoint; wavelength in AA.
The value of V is 0.02 mag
